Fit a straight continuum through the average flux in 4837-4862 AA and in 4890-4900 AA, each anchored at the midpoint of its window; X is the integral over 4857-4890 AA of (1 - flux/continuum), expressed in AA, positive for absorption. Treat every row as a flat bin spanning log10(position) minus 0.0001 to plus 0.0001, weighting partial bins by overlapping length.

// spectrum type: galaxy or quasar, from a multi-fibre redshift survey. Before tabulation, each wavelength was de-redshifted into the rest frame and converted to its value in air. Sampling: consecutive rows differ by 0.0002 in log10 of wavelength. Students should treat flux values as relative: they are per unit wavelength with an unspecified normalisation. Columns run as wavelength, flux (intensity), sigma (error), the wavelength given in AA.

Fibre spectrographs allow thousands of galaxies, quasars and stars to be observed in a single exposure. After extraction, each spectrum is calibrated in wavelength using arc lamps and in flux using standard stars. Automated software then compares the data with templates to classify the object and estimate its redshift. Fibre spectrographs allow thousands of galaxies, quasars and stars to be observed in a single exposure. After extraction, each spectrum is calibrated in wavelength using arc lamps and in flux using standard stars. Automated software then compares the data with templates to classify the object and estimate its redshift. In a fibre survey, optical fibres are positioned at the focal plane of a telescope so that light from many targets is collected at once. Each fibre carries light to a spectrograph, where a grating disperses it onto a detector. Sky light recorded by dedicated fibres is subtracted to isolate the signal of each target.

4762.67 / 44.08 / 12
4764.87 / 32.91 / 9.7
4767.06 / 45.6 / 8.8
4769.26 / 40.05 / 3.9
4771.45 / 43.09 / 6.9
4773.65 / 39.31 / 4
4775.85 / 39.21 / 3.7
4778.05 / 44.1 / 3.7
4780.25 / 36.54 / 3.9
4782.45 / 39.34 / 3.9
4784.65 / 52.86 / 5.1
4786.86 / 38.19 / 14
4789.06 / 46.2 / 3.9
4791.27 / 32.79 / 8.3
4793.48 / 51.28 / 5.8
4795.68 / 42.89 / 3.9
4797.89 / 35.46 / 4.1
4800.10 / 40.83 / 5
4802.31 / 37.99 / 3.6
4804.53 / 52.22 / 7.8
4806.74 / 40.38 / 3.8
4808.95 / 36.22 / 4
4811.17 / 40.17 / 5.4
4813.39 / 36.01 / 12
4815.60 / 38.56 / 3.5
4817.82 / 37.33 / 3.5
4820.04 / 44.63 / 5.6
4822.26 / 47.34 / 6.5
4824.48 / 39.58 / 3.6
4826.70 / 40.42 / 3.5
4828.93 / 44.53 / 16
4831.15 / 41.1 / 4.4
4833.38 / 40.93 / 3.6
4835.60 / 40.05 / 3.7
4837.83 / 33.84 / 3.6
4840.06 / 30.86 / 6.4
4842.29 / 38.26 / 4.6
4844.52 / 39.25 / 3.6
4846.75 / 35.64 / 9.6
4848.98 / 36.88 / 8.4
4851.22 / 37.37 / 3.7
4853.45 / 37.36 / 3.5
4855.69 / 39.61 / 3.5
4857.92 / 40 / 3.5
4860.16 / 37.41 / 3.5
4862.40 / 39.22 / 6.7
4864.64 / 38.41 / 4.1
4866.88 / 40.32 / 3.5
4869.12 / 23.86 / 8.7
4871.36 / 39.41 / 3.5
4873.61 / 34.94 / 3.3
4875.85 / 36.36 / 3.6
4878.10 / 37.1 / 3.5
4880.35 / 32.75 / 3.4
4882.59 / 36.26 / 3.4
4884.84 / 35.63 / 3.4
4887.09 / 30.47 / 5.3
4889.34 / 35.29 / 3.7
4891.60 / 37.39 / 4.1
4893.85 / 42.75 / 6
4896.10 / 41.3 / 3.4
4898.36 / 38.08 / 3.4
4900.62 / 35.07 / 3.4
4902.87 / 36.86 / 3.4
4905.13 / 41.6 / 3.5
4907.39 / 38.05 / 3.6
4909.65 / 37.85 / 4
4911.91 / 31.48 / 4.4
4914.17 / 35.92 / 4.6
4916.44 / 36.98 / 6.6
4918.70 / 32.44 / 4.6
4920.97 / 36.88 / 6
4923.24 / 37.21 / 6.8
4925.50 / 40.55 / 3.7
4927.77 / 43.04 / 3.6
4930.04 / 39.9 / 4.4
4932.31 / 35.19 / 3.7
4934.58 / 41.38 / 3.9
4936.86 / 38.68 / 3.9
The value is 2.1 AA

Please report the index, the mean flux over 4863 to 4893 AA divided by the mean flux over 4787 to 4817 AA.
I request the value 0.9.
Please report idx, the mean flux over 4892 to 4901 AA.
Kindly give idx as 39.5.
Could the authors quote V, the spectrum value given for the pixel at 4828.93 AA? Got 44.53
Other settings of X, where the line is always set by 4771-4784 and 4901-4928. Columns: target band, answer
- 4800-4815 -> -0.2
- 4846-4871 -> 1.0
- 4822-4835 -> -0.9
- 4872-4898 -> 1.0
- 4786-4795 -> -0.5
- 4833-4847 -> 0.8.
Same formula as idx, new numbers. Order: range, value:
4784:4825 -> 41.5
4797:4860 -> 39.4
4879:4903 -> 36.5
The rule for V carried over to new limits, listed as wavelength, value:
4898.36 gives 38.08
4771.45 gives 43.09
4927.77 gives 43.04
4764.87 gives 32.91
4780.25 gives 36.54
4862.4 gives 39.22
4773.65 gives 39.31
